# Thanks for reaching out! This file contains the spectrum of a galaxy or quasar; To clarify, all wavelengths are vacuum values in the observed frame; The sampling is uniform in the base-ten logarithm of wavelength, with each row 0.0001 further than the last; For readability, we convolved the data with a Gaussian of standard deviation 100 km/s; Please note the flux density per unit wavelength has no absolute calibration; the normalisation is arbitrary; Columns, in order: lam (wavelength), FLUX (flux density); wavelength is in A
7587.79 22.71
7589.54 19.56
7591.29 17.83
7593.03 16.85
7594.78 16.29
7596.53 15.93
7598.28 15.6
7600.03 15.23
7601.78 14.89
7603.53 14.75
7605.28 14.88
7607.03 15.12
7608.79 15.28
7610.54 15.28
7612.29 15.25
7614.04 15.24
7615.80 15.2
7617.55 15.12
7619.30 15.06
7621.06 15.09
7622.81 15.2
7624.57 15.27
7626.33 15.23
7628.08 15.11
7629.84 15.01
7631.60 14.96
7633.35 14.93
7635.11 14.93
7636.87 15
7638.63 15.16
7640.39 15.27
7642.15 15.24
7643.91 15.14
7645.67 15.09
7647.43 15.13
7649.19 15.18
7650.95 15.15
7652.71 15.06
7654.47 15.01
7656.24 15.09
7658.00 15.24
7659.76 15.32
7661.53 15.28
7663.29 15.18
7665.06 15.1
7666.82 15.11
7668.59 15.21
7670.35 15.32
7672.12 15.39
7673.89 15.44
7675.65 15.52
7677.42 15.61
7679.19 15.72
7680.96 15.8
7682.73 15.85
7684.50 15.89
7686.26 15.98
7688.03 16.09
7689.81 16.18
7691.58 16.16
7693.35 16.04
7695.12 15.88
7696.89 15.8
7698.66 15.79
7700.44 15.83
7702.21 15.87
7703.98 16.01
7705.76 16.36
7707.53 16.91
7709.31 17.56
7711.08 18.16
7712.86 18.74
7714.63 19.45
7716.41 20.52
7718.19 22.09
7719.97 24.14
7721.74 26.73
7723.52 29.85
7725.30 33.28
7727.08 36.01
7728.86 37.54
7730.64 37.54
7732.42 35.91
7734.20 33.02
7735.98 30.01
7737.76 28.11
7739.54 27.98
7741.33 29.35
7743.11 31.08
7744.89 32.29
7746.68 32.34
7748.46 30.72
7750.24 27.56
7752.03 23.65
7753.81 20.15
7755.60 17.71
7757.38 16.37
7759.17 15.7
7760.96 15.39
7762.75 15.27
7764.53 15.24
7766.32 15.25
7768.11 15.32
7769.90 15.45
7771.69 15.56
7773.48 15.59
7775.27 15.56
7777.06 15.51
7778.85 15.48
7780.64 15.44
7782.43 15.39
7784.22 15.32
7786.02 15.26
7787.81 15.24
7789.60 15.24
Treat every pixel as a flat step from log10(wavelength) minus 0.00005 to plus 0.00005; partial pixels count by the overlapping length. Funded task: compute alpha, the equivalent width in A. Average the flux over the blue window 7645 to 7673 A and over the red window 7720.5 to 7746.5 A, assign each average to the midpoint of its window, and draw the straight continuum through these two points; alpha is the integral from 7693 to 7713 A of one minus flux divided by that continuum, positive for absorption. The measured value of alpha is 6.8 A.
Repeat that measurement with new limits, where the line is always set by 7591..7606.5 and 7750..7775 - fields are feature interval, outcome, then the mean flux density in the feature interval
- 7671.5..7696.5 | 0.9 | 15.8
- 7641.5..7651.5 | 0.6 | 15.2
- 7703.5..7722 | -3.1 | 19.5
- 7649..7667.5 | 1.2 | 15.2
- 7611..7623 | 0.5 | 15.2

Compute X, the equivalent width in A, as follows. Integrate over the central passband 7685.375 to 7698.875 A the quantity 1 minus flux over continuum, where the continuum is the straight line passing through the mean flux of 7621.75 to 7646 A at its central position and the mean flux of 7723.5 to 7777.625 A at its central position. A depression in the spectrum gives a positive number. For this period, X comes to 2.6 A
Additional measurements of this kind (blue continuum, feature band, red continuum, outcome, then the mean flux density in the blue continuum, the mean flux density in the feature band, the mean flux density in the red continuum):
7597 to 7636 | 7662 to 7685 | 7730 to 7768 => 4.6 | 15.1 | 15.5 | 25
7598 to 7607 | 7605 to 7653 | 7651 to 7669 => -0.1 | 15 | 15.1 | 15.2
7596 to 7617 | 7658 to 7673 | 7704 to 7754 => 4.0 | 15.2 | 15.2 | 26.9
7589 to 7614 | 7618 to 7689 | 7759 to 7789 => 1.9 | 15.8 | 15.3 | 15.4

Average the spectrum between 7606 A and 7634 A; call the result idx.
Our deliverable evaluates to 15.1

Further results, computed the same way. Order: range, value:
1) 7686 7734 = 22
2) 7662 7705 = 15.7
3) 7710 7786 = 23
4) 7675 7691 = 15.9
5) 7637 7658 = 15.1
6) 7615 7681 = 15.2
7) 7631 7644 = 15.1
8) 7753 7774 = 16.1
